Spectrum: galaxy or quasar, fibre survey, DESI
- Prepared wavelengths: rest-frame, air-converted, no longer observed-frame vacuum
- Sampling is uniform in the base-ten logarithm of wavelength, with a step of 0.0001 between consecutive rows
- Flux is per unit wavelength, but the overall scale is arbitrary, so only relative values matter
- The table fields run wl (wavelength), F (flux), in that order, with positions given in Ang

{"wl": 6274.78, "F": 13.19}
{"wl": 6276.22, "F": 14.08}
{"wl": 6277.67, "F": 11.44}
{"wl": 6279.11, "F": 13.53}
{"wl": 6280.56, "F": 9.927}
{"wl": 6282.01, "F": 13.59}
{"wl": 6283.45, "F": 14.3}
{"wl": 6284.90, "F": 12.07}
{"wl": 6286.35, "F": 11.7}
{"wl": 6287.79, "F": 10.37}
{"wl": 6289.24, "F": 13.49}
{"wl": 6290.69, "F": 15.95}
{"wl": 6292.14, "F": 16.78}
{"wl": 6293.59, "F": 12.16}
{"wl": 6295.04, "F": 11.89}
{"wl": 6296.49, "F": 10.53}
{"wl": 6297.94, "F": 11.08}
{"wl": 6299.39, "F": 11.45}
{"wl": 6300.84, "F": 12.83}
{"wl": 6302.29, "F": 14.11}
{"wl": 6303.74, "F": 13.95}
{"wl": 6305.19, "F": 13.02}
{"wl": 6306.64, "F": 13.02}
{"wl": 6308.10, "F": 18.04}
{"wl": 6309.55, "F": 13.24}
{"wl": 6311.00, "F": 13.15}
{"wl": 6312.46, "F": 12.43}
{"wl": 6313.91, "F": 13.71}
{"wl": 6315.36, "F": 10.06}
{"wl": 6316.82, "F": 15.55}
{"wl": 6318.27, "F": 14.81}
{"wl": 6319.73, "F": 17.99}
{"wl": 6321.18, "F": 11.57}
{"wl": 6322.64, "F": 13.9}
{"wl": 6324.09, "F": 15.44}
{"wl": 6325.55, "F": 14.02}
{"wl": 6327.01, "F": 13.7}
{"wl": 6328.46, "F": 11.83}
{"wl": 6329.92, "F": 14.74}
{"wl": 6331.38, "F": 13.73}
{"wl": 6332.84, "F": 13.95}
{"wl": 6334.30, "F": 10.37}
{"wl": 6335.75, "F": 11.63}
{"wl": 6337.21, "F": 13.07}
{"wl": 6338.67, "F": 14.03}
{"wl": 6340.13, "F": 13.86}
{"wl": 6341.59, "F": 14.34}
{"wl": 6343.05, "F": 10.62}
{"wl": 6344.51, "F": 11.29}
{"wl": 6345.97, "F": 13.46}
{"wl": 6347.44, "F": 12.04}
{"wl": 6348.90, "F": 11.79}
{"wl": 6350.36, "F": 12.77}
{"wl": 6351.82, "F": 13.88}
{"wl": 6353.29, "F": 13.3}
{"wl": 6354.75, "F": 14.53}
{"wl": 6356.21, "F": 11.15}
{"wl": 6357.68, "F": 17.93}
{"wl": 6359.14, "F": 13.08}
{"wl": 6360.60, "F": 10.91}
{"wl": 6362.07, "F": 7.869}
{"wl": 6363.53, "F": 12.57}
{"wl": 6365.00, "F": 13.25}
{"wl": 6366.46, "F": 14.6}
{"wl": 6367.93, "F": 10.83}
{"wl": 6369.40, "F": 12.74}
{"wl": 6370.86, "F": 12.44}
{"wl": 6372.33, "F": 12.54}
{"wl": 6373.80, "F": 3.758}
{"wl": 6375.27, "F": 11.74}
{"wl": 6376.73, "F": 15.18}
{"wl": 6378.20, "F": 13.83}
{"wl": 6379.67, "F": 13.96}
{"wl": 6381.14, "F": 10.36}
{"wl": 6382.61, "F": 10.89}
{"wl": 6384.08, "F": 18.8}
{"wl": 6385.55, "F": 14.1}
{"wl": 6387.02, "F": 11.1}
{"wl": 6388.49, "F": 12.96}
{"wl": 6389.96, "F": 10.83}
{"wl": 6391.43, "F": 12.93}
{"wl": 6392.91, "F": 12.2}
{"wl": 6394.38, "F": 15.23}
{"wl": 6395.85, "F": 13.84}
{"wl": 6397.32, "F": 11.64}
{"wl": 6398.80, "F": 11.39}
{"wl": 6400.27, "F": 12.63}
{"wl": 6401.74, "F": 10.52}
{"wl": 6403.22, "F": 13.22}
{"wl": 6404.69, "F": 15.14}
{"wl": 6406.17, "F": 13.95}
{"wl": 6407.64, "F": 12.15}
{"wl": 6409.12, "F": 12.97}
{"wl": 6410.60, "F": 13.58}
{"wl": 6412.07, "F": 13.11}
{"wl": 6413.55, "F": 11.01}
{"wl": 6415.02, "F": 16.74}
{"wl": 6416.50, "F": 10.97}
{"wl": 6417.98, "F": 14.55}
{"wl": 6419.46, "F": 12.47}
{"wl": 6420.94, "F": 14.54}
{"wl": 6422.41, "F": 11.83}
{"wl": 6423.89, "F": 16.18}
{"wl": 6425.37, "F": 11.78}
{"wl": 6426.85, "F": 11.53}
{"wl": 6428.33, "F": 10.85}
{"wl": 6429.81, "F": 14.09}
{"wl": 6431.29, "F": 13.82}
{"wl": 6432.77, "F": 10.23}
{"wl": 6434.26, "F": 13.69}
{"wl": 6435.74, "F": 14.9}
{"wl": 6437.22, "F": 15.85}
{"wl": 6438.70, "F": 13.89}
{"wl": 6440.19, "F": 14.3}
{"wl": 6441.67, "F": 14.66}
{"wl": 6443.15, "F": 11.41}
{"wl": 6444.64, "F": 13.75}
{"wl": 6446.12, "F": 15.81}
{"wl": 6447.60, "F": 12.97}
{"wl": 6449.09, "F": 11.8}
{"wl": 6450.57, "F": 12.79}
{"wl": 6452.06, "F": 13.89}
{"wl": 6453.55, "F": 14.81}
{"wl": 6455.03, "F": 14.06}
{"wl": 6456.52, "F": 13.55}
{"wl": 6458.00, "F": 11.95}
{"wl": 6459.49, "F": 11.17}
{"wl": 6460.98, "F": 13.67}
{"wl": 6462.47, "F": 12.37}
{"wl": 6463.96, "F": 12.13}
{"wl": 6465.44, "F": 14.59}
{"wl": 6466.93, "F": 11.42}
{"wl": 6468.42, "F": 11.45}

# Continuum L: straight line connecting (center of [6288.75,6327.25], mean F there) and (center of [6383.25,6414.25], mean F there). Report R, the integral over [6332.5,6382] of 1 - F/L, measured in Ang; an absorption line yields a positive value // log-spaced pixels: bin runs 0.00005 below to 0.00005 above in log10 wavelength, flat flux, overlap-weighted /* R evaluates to 3.2 Ang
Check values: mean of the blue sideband 13.6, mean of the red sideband 13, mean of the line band 12.4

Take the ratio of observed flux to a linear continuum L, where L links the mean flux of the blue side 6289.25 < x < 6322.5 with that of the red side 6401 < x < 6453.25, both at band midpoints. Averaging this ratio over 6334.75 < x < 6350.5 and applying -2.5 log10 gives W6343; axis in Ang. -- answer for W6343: 0.072 mag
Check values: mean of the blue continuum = 13.5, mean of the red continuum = 13.3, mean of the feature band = 12.6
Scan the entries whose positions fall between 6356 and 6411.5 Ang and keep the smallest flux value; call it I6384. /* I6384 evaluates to 3.758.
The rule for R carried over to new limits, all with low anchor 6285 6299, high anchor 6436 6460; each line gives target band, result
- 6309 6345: -1.43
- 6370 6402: 1.86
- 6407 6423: 0.34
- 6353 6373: 0.57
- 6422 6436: 0.65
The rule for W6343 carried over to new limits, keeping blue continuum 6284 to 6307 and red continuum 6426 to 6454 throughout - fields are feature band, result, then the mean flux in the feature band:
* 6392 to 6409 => 0.03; 12.9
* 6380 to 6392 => 0.03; 12.8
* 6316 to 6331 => -0.11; 14.3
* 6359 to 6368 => 0.10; 11.9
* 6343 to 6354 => 0.04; 12.5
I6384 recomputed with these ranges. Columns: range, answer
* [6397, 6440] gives 10.23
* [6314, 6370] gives 7.869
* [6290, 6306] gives 10.53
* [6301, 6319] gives 10.06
